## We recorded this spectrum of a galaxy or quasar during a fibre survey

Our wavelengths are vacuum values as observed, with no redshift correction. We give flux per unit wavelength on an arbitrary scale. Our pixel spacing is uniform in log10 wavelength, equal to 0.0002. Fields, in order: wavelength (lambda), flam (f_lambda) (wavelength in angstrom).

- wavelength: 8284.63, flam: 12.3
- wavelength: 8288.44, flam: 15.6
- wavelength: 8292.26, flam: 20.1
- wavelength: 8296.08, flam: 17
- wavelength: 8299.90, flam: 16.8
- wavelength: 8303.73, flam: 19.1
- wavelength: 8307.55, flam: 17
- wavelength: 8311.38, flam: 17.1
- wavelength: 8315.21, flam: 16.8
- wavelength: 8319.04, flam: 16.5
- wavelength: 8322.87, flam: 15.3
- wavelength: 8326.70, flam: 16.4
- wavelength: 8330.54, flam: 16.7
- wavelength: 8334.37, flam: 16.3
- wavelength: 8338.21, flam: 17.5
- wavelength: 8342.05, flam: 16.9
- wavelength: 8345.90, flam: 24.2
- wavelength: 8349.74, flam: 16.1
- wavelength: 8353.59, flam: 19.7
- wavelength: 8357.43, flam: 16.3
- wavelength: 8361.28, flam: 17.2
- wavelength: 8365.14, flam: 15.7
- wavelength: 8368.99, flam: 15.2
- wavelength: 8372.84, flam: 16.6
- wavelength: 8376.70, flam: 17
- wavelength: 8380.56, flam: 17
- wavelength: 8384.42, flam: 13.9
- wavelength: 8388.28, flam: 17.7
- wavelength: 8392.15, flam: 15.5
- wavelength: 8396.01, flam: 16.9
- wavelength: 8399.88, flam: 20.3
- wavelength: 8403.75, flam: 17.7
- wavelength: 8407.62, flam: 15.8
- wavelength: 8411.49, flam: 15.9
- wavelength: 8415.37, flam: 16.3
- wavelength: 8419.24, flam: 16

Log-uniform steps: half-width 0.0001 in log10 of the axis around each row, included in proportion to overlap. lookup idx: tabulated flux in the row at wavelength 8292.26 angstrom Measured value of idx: 20.1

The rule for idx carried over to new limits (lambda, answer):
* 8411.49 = 15.9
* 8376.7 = 17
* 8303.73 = 19.1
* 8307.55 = 17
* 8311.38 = 17.1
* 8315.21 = 16.8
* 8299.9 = 16.8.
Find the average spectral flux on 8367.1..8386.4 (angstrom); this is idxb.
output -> 15.9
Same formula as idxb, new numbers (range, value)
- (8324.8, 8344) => 16.8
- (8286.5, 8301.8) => 17.4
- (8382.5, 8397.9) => 16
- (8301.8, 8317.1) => 17.5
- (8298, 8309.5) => 17.6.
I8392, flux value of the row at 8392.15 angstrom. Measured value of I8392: 15.5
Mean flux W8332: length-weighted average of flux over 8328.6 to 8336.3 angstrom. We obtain 16.5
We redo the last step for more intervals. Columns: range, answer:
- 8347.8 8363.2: 17.3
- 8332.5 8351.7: 18.2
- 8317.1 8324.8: 15.9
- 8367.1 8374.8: 15.9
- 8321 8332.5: 16.1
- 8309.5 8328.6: 16.4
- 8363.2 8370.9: 15.4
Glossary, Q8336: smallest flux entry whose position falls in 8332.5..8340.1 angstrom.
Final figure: 16.3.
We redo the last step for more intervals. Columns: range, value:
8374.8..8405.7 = 13.9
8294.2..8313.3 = 16.8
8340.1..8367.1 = 15.7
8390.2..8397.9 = 15.5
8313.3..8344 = 15.3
